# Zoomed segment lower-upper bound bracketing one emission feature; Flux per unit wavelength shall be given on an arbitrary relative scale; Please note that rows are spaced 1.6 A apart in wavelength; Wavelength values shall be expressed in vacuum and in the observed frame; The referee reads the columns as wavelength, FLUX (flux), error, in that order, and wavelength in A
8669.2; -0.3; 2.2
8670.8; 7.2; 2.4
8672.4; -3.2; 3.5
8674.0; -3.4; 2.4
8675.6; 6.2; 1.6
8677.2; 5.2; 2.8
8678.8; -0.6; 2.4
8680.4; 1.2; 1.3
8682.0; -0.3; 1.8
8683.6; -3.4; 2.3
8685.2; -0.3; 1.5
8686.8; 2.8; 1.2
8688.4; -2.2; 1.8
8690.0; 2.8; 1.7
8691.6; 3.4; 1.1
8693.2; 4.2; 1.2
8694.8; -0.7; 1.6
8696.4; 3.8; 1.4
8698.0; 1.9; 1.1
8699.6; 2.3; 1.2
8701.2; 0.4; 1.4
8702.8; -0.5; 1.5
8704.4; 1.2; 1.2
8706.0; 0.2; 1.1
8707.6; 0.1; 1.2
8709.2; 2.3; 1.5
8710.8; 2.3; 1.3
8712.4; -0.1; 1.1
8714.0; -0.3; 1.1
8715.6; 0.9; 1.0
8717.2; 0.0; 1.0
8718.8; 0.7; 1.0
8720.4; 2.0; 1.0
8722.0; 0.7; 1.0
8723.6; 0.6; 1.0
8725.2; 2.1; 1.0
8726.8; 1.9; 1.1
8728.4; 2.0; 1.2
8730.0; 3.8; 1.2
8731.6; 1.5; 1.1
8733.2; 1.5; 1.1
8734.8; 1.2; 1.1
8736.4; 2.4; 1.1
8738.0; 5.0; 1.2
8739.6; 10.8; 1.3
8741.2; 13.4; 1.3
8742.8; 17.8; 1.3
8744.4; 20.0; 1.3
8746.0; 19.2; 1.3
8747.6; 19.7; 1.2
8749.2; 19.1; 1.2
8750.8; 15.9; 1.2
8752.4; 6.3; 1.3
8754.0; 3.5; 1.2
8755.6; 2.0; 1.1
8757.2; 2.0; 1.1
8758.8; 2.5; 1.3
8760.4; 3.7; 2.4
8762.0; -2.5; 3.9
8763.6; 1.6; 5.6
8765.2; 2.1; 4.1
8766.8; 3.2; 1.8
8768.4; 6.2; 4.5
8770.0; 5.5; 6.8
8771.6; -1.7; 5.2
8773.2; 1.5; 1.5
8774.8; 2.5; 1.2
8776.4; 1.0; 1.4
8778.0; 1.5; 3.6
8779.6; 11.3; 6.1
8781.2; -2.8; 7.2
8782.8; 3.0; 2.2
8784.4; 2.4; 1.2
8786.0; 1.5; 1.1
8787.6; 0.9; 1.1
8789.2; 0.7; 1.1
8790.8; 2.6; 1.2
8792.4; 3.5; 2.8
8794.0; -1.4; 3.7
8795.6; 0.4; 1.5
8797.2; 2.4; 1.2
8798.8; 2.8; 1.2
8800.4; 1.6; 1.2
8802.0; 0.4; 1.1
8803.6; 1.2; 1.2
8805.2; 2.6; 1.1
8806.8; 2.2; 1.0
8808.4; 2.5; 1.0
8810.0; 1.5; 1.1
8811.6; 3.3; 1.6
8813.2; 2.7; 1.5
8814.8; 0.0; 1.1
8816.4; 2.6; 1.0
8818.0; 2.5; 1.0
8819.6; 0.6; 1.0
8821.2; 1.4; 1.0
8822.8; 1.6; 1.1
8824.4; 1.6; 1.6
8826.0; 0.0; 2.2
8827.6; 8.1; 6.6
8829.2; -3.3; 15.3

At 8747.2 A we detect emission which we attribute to [O II] 3727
